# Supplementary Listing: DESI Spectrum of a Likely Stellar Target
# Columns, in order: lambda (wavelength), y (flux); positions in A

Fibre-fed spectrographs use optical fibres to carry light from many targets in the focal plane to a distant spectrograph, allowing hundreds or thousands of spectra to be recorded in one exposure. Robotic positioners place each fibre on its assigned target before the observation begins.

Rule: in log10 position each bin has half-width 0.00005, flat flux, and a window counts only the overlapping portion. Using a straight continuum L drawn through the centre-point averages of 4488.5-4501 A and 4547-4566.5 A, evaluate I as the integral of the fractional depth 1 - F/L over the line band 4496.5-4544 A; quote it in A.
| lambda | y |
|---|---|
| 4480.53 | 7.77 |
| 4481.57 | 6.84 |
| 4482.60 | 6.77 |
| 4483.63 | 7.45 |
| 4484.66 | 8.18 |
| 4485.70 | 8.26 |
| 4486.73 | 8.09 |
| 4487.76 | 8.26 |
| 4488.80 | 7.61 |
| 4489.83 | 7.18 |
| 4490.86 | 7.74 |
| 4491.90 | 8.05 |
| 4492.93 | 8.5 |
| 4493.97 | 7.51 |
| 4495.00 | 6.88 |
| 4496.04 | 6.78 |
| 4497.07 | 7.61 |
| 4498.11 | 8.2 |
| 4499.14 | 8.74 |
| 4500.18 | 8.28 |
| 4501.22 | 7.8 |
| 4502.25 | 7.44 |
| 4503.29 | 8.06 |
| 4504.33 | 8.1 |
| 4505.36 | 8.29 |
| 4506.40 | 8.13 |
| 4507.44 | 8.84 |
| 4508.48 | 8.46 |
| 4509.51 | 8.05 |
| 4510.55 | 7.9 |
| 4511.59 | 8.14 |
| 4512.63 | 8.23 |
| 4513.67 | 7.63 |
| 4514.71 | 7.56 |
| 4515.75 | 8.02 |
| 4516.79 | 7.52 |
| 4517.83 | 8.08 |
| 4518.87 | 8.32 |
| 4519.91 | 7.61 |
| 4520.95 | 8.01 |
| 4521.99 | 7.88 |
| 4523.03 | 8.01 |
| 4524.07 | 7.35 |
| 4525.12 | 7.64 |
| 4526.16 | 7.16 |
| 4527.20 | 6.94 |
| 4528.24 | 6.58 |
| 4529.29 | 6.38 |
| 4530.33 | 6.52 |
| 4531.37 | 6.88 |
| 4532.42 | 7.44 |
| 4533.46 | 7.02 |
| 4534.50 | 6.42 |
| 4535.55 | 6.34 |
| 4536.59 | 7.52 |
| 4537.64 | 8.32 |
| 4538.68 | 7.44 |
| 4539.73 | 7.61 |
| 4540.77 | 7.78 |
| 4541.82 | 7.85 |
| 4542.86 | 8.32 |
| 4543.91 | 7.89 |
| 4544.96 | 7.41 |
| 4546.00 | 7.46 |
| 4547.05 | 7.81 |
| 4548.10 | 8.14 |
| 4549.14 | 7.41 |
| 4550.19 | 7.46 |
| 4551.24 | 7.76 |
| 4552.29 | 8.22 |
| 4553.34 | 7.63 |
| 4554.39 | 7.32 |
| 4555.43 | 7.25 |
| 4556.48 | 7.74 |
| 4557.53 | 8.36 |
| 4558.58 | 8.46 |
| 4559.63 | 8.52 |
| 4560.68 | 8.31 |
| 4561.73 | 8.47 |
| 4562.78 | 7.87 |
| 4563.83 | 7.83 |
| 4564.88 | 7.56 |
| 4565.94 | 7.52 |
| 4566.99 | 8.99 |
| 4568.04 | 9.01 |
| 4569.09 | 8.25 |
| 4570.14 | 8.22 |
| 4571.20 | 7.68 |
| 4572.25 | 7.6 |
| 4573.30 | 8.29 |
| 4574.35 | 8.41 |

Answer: 0.7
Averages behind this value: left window 7.76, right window 7.88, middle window 7.7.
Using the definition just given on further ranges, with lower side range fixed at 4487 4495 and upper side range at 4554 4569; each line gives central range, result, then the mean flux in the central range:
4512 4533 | 1.2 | 7.49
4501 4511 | -0.3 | 8.12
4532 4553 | 1.1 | 7.58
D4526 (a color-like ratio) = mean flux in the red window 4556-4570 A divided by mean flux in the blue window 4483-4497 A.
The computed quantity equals 1.1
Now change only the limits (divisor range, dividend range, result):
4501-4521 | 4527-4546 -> 0.91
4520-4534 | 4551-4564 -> 1.11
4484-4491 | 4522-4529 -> 0.92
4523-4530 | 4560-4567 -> 1.13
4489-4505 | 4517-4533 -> 0.95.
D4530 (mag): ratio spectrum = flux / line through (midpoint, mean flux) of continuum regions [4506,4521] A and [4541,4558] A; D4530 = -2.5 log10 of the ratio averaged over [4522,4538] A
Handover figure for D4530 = 0.11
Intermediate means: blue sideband 8.03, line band 7.11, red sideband 7.75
